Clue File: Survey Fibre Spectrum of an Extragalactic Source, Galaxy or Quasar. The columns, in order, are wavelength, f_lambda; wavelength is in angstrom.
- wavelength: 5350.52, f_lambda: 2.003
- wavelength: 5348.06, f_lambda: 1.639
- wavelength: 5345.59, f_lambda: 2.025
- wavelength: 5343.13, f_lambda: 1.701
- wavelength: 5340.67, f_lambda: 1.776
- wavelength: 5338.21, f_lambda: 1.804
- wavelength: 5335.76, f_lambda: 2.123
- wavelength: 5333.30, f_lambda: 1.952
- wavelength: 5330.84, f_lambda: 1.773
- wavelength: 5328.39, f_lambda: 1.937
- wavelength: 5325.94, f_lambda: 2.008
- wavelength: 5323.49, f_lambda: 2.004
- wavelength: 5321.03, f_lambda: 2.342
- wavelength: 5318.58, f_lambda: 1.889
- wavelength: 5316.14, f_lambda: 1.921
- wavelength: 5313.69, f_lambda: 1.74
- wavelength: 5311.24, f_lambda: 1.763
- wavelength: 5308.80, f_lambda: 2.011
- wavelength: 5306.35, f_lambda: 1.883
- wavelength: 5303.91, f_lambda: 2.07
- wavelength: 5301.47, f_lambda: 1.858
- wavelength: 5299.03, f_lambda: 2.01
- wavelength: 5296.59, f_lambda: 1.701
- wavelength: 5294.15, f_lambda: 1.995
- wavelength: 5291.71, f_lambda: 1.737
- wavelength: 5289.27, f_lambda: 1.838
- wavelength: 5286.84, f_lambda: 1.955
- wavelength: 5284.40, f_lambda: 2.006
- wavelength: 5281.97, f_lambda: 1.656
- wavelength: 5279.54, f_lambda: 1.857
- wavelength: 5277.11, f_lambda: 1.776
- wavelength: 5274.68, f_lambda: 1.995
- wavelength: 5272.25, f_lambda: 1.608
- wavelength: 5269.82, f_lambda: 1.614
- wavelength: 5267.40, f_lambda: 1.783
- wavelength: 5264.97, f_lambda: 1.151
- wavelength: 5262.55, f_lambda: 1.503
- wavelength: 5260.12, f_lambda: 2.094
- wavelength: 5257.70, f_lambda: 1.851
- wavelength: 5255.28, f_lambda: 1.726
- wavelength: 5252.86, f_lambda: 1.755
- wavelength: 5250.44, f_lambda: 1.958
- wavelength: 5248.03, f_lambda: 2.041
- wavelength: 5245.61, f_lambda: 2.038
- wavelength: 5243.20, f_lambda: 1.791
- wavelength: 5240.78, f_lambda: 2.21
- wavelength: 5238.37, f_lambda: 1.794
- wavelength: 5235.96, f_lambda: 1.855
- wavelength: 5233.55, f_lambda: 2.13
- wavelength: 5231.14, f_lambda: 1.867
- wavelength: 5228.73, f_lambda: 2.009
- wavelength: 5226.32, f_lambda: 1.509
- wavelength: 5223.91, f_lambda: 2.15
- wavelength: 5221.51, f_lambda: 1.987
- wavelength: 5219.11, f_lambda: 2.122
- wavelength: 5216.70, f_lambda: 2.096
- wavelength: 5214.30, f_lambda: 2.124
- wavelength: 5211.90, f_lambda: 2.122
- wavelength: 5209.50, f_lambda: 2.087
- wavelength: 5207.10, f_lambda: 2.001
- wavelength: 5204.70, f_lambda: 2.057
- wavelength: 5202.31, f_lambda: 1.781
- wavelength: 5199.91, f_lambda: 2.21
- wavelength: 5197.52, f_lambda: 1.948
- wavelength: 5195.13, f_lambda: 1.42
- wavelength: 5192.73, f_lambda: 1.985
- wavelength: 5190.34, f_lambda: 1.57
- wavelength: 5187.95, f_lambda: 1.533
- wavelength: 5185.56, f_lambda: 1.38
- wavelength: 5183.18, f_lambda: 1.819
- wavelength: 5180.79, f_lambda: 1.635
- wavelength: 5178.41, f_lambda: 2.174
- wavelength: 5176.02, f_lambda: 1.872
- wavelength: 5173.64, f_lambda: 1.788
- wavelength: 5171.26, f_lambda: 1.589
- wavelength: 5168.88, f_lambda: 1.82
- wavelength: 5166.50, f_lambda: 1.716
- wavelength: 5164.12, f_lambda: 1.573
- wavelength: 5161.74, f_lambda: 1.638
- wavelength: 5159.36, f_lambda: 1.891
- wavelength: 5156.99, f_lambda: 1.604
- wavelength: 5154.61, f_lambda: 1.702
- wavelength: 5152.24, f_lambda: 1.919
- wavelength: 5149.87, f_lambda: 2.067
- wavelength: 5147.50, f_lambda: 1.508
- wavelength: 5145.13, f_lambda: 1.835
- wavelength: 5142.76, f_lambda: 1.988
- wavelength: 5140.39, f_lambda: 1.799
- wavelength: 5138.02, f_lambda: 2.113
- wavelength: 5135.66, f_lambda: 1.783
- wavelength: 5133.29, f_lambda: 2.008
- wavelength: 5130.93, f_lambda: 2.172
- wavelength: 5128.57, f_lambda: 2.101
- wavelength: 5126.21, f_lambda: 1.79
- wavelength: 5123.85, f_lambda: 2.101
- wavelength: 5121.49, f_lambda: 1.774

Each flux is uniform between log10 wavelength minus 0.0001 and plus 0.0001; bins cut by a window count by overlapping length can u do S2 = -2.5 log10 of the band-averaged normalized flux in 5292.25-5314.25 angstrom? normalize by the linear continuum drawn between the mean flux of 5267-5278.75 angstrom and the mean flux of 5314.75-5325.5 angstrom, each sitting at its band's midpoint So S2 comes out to 0.02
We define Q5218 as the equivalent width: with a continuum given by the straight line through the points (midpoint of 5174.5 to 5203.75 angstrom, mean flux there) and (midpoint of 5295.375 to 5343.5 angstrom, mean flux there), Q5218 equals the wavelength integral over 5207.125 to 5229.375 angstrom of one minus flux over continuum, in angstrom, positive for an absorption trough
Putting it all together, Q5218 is -2.6 angstrom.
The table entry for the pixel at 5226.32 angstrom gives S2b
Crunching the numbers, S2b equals 1.509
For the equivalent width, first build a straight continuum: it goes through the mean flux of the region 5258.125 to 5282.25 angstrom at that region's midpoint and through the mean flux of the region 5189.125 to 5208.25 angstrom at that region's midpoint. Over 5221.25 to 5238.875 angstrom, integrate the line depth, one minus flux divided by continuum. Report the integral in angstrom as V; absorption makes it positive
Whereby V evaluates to -1.1 angstrom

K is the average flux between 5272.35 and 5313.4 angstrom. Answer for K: 1.87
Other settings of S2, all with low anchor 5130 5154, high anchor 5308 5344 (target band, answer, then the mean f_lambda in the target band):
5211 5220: -0.11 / 2.11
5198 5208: -0.05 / 2.01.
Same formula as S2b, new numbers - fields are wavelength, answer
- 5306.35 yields 1.883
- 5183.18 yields 1.819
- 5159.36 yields 1.891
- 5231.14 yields 1.867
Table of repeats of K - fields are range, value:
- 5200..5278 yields 1.9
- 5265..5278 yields 1.7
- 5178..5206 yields 1.78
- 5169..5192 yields 1.72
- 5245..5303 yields 1.81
